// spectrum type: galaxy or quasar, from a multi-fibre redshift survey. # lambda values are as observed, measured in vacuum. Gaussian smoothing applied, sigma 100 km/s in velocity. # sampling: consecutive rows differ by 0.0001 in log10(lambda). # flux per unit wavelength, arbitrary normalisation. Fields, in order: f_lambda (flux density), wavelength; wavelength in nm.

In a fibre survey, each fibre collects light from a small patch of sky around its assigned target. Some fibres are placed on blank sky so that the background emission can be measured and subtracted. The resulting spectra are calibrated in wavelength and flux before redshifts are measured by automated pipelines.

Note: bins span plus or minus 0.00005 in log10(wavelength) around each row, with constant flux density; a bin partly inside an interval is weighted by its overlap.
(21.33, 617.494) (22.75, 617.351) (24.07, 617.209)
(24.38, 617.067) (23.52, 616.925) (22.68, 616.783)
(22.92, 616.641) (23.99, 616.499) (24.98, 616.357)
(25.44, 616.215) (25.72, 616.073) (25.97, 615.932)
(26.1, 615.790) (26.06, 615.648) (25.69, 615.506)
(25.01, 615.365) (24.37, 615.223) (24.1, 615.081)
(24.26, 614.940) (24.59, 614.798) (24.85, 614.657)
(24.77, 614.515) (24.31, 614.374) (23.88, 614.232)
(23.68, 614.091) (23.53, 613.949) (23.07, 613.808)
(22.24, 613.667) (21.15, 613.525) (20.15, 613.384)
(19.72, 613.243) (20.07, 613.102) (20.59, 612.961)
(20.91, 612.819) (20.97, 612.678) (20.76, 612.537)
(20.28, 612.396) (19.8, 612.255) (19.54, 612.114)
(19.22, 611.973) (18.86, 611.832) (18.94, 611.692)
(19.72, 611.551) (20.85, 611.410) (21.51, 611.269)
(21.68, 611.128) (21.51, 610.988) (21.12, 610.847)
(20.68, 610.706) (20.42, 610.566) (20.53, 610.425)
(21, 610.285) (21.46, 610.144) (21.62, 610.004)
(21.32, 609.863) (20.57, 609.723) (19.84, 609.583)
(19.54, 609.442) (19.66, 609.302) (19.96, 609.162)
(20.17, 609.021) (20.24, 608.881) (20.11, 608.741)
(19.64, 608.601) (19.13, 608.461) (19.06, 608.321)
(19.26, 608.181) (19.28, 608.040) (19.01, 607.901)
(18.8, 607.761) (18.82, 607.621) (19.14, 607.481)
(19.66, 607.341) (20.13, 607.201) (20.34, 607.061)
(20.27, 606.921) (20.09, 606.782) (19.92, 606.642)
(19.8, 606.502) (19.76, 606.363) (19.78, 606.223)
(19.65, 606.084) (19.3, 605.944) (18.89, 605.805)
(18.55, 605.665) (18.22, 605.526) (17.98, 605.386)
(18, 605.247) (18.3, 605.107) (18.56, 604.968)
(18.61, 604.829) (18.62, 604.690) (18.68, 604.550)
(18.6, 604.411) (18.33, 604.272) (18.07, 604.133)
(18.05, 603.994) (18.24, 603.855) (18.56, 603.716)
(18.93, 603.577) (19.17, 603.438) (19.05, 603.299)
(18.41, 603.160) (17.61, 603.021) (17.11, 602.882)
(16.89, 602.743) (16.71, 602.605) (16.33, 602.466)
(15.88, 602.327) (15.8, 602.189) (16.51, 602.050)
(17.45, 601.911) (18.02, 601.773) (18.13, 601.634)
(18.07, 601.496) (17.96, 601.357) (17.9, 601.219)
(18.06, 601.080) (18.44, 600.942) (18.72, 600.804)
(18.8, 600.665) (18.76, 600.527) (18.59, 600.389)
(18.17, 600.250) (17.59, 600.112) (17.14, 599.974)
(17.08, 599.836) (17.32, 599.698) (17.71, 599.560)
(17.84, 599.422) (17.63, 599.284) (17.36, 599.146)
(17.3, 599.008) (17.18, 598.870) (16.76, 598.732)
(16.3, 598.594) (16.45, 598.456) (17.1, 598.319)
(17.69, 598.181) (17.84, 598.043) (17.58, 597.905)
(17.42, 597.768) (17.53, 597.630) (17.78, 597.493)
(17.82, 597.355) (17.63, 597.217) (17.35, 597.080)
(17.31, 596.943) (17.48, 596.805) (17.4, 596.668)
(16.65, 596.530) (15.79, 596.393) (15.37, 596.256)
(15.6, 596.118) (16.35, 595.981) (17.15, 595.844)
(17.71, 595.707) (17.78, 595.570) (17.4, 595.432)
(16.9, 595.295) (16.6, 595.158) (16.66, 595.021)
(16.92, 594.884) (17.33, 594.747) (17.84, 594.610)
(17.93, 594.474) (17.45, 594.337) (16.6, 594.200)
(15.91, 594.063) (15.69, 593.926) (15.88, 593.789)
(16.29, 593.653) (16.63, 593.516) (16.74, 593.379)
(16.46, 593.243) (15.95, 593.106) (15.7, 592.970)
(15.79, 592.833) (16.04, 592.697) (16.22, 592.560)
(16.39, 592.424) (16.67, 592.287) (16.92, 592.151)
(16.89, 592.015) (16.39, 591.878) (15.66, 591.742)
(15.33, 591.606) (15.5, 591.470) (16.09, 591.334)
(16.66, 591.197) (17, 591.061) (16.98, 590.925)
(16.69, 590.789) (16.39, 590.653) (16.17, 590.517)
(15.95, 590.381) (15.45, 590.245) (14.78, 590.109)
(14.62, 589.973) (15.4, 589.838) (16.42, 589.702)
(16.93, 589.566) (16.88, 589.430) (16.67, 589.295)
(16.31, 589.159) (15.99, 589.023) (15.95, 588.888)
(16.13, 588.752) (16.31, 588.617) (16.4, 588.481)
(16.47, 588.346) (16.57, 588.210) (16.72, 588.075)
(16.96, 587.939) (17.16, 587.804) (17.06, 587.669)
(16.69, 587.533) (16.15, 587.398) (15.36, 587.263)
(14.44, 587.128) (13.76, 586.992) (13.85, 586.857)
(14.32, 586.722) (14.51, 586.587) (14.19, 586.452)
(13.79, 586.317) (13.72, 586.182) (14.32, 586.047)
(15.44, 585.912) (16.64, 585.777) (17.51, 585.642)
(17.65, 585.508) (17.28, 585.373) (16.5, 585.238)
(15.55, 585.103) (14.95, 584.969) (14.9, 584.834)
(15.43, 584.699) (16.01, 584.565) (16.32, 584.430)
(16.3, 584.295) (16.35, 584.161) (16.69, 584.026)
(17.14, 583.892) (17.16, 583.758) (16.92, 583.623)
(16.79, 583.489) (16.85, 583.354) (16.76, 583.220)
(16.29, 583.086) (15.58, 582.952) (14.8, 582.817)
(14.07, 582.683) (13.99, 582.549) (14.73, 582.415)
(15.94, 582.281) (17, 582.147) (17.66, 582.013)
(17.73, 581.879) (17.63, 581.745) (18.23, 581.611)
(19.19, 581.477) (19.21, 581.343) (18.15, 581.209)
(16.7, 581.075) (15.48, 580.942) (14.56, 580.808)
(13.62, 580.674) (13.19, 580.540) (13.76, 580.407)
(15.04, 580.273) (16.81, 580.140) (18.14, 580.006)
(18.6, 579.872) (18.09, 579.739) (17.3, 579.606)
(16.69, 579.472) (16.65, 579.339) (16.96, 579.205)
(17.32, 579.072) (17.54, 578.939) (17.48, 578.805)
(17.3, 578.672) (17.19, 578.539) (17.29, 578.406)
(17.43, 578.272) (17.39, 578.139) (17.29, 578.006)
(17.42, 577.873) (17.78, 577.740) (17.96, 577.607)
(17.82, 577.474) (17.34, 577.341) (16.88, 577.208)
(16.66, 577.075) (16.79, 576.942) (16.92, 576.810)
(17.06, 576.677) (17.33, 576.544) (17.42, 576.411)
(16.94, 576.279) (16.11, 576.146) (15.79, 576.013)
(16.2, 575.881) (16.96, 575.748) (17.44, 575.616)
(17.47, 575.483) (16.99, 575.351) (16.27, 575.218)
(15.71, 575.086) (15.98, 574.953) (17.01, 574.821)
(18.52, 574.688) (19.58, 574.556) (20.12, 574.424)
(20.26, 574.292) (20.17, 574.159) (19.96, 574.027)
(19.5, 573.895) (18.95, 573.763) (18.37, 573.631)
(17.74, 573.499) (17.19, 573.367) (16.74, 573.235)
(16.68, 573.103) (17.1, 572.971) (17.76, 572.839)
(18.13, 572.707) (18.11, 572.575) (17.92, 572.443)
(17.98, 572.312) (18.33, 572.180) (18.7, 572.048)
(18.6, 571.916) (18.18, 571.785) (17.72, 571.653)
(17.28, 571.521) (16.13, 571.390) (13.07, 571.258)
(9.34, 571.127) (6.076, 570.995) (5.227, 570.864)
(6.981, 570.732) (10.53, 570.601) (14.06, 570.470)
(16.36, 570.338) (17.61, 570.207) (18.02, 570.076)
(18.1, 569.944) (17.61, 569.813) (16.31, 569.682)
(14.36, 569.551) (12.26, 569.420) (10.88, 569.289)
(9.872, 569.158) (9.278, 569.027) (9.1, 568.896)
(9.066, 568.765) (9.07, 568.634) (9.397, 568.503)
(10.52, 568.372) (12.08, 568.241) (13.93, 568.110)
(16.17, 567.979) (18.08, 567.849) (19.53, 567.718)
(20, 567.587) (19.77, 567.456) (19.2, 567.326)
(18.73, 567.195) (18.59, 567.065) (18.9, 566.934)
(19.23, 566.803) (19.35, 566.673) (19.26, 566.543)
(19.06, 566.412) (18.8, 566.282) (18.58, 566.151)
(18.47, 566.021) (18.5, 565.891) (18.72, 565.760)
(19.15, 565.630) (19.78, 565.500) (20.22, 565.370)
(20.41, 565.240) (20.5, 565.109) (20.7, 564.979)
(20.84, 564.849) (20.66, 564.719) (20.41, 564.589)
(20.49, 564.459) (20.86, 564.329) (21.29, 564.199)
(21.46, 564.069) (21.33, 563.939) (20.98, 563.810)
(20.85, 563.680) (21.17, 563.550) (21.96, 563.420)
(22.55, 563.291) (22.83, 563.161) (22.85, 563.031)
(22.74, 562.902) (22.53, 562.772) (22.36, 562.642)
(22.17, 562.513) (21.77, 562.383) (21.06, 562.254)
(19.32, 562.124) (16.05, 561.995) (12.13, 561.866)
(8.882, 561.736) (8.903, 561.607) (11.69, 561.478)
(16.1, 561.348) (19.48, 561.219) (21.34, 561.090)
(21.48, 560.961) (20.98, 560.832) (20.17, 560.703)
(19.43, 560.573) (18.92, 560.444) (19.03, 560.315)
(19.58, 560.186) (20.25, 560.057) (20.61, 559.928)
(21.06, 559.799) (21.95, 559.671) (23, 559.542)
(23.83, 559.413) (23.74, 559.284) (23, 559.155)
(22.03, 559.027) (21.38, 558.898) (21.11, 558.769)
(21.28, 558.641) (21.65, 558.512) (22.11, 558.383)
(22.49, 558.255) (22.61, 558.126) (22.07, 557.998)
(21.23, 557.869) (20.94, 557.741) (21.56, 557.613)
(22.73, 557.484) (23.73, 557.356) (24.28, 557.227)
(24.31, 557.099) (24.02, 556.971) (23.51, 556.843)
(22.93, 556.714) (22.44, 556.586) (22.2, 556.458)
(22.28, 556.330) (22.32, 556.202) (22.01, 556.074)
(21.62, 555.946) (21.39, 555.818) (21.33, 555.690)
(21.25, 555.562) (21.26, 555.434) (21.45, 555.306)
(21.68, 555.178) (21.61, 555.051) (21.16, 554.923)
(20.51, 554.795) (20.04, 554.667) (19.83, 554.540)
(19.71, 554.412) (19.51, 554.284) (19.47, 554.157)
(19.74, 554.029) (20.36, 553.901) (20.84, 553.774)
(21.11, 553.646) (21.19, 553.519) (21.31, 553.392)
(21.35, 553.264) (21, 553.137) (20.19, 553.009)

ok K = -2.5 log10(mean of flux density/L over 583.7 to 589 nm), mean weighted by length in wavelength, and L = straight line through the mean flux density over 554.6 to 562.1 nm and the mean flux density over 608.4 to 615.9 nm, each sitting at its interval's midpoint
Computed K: 0.31 mag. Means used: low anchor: 20.7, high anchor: 21.6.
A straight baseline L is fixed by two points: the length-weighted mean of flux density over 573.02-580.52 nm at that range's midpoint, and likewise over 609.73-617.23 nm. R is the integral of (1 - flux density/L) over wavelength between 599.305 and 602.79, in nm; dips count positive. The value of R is 0.52 nm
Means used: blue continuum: 17.4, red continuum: 22.4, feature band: 17.6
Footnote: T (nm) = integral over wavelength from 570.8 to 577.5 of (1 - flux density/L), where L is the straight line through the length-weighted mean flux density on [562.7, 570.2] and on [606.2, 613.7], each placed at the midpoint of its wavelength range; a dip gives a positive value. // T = 0.530 nm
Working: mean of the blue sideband 18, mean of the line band 16.9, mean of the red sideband 20.2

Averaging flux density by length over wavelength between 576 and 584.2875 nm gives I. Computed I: 16.8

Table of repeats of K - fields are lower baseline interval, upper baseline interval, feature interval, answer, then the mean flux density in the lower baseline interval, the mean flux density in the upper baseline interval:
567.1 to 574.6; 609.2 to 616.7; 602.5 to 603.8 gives 0.147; 15.6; 22.1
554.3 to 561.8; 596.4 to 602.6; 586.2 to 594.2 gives 0.143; 20.9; 17.5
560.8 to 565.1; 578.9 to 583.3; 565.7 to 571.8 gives 0.239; 19.7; 16.5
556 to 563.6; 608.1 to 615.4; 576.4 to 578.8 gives 0.211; 20.9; 21.2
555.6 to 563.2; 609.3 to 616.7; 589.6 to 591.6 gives 0.327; 20.9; 22.2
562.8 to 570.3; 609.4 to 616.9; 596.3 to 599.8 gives 0.203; 17.9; 22.2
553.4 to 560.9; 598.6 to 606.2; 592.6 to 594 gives 0.160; 21.5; 18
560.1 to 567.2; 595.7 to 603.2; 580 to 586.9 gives 0.149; 19.5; 17.3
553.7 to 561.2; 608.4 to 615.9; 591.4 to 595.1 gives 0.295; 21.5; 21.6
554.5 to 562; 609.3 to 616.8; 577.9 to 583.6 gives 0.270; 20.7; 22.2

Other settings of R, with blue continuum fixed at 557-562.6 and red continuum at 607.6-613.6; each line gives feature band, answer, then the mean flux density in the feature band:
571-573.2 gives 0.394 nm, 16.6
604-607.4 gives 0.190 nm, 19.1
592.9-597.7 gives 0.801 nm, 16.8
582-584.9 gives 0.601 nm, 16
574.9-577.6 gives 0.456 nm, 16.8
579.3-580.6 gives 0.245 nm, 16.4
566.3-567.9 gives 0.090 nm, 19.1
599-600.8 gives 0.211 nm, 17.8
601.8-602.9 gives 0.195 nm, 16.6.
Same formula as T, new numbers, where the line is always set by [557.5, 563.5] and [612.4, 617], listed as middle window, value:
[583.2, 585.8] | 0.625 nm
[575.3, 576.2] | 0.190 nm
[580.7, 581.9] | 0.235 nm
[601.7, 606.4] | 0.963 nm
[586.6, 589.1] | 0.686 nm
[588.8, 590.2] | 0.381 nm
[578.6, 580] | 0.260 nm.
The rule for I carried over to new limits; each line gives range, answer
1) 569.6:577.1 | 16.6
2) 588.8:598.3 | 16.6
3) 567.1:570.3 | 14.6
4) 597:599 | 17.3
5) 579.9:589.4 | 16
